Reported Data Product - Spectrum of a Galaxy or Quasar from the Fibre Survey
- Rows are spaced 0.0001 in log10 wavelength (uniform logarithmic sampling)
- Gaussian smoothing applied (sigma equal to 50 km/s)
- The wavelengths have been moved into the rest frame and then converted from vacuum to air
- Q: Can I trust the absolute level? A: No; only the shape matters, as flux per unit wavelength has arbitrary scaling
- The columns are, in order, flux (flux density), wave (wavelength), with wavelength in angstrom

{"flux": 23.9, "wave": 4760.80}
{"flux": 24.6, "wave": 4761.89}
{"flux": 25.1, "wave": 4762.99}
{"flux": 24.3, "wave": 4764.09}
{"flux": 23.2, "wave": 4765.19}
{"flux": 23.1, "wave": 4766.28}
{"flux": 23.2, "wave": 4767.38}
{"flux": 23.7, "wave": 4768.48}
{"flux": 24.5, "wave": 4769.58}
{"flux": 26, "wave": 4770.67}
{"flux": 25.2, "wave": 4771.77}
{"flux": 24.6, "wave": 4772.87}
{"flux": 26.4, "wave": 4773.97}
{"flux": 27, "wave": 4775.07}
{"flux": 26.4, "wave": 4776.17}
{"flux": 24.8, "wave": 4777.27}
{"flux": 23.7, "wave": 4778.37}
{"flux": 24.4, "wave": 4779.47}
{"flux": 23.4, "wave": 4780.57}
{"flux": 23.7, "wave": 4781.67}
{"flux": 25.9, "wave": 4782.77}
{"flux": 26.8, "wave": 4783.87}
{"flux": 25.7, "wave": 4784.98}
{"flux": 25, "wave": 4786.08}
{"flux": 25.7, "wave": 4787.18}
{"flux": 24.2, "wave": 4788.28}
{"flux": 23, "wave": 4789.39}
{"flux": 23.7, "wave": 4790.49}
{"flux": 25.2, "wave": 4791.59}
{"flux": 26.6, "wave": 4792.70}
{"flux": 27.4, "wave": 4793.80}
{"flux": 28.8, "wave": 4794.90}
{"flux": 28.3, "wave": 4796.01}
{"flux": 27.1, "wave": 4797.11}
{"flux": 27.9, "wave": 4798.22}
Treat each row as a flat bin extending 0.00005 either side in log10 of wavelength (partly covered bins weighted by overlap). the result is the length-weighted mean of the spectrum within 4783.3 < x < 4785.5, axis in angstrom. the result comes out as 26.2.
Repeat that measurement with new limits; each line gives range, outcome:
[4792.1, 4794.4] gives 27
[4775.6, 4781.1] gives 24.6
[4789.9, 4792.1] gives 24.5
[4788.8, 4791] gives 23.3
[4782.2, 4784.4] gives 26.4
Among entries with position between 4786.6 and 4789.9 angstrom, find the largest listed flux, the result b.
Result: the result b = 25.7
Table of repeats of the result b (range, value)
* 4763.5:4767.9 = 24.3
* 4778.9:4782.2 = 24.4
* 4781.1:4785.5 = 26.8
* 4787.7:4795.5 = 28.8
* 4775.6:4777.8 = 26.4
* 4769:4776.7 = 27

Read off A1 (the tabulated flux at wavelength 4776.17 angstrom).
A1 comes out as 26.4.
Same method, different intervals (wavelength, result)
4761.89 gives 24.6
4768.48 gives 23.7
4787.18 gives 25.7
